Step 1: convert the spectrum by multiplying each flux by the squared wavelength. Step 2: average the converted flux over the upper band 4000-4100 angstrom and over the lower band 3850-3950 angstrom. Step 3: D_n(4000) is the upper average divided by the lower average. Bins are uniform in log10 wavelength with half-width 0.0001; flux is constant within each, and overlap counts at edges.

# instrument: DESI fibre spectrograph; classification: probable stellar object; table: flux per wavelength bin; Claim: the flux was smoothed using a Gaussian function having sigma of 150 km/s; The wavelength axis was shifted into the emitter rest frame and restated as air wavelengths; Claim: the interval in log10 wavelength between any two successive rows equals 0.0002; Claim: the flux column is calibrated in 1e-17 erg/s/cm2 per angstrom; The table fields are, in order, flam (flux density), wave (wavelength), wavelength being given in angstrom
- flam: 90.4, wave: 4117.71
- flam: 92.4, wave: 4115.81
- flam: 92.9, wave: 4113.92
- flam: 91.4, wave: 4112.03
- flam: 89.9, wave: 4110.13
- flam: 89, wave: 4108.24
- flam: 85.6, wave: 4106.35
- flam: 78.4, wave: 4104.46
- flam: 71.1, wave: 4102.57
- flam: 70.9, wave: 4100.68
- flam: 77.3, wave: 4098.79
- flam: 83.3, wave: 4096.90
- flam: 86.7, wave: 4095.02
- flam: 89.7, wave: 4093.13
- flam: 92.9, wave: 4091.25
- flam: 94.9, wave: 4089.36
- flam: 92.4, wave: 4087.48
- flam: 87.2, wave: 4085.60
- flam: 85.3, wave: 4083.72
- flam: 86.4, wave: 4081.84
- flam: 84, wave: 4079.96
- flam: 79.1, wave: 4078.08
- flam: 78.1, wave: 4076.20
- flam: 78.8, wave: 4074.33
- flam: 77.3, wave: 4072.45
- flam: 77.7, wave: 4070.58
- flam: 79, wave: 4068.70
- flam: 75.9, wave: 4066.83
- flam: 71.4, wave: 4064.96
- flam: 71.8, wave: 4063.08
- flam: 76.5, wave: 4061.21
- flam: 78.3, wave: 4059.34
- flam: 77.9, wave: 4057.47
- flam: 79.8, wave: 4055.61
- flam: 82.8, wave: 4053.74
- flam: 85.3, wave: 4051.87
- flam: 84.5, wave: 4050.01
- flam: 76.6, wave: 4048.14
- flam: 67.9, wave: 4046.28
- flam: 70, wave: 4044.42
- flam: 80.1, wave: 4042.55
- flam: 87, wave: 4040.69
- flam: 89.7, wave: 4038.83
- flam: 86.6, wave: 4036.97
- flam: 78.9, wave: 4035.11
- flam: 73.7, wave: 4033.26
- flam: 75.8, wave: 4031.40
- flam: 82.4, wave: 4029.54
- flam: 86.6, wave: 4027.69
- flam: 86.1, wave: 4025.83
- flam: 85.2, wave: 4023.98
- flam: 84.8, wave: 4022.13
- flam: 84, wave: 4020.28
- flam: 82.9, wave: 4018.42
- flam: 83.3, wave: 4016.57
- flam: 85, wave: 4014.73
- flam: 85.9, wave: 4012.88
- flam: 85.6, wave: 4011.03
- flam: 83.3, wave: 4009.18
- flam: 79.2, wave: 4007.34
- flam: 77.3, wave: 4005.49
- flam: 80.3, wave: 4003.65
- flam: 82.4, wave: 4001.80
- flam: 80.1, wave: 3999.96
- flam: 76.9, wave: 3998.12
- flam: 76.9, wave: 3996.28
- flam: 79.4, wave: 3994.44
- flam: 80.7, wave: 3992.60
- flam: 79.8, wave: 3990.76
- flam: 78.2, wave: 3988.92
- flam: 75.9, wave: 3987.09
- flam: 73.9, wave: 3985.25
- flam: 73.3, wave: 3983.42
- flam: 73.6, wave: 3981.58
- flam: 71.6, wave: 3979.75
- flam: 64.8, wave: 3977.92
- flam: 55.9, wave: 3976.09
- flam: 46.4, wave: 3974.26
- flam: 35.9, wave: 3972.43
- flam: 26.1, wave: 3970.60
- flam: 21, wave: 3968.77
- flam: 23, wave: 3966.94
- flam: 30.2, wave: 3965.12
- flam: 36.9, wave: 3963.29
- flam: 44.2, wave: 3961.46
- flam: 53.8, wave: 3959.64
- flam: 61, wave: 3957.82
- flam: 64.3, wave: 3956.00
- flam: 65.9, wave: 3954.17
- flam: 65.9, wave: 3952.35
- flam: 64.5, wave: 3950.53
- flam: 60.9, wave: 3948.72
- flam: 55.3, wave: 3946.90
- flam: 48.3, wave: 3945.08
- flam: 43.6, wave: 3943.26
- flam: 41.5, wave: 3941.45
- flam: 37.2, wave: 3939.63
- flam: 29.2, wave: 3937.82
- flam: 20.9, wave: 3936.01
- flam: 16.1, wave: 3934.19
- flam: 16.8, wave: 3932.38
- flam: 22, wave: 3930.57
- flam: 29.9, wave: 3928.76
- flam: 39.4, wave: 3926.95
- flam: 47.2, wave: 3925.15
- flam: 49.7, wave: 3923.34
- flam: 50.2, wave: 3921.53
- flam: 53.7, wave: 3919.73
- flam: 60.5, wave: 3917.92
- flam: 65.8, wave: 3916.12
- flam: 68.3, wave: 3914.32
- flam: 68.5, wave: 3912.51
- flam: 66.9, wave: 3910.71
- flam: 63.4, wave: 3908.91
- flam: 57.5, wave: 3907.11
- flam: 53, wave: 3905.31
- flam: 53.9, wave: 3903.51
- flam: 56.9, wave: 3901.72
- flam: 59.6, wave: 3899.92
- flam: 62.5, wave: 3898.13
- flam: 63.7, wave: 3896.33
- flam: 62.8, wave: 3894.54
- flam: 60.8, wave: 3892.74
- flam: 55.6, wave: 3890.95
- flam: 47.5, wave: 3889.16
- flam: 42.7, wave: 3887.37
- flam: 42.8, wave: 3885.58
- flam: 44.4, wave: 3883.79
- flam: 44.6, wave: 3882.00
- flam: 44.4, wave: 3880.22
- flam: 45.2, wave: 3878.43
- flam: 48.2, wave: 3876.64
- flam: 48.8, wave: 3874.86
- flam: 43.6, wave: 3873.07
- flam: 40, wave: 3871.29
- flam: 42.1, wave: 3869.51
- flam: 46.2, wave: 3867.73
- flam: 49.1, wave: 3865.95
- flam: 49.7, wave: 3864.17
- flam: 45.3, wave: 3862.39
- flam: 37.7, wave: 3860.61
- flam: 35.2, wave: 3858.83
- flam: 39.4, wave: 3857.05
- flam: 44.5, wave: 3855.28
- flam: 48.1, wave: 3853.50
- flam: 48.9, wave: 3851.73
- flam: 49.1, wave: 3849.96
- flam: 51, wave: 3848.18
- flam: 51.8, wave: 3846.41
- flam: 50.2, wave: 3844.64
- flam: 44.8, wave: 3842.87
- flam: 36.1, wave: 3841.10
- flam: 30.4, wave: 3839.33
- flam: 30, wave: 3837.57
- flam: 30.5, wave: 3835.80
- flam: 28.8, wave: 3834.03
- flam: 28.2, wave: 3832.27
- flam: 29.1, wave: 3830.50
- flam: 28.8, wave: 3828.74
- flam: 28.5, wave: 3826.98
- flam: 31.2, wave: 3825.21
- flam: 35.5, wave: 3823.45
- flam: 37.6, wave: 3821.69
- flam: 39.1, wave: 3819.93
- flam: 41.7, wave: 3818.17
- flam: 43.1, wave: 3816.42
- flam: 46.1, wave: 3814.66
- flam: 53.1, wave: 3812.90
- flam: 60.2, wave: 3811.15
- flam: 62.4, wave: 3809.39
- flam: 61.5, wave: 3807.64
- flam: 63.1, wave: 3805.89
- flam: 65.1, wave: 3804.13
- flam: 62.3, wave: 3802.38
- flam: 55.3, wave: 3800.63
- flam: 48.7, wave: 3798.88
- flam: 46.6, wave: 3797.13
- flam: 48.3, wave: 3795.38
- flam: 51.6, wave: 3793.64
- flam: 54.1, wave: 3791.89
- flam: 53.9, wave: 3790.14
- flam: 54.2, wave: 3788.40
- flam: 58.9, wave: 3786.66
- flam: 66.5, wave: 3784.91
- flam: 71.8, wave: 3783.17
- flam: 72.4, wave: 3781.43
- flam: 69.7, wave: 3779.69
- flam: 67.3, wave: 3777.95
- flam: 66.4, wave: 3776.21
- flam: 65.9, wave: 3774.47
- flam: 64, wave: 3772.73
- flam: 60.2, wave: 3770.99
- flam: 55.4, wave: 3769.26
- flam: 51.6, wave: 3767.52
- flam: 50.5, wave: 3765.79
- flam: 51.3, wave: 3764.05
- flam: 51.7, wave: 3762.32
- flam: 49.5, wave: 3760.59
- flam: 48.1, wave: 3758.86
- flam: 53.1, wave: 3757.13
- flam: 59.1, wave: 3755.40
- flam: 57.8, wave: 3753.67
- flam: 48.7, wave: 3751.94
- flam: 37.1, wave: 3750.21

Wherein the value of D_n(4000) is 1.85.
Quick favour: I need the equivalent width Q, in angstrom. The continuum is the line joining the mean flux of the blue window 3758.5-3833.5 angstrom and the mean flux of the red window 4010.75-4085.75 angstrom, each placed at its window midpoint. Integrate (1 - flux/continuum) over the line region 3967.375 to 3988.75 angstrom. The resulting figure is 4.9 angstrom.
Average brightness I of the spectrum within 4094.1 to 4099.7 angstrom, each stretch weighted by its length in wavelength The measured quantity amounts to 82.5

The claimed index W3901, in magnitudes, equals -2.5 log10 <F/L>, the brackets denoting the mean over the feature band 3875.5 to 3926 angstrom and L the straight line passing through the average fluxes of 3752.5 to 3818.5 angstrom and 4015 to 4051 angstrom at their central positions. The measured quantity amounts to 0.238 mag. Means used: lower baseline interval 57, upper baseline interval 81.5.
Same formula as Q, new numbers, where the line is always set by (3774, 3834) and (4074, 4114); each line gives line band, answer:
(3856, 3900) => 8.98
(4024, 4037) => -0.66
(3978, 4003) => -1.32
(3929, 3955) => 10.00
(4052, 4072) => 0.89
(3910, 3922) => 0.37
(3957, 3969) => 5.21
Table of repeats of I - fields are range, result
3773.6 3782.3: 68.3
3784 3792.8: 57.5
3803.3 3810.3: 62.9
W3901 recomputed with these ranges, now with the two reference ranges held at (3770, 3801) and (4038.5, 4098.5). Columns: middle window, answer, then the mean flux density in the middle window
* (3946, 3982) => 0.400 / 50.8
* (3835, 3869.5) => 0.446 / 43.1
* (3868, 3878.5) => 0.431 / 44.7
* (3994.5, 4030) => -0.073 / 82.5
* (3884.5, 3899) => 0.237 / 54.6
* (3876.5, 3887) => 0.445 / 44.6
